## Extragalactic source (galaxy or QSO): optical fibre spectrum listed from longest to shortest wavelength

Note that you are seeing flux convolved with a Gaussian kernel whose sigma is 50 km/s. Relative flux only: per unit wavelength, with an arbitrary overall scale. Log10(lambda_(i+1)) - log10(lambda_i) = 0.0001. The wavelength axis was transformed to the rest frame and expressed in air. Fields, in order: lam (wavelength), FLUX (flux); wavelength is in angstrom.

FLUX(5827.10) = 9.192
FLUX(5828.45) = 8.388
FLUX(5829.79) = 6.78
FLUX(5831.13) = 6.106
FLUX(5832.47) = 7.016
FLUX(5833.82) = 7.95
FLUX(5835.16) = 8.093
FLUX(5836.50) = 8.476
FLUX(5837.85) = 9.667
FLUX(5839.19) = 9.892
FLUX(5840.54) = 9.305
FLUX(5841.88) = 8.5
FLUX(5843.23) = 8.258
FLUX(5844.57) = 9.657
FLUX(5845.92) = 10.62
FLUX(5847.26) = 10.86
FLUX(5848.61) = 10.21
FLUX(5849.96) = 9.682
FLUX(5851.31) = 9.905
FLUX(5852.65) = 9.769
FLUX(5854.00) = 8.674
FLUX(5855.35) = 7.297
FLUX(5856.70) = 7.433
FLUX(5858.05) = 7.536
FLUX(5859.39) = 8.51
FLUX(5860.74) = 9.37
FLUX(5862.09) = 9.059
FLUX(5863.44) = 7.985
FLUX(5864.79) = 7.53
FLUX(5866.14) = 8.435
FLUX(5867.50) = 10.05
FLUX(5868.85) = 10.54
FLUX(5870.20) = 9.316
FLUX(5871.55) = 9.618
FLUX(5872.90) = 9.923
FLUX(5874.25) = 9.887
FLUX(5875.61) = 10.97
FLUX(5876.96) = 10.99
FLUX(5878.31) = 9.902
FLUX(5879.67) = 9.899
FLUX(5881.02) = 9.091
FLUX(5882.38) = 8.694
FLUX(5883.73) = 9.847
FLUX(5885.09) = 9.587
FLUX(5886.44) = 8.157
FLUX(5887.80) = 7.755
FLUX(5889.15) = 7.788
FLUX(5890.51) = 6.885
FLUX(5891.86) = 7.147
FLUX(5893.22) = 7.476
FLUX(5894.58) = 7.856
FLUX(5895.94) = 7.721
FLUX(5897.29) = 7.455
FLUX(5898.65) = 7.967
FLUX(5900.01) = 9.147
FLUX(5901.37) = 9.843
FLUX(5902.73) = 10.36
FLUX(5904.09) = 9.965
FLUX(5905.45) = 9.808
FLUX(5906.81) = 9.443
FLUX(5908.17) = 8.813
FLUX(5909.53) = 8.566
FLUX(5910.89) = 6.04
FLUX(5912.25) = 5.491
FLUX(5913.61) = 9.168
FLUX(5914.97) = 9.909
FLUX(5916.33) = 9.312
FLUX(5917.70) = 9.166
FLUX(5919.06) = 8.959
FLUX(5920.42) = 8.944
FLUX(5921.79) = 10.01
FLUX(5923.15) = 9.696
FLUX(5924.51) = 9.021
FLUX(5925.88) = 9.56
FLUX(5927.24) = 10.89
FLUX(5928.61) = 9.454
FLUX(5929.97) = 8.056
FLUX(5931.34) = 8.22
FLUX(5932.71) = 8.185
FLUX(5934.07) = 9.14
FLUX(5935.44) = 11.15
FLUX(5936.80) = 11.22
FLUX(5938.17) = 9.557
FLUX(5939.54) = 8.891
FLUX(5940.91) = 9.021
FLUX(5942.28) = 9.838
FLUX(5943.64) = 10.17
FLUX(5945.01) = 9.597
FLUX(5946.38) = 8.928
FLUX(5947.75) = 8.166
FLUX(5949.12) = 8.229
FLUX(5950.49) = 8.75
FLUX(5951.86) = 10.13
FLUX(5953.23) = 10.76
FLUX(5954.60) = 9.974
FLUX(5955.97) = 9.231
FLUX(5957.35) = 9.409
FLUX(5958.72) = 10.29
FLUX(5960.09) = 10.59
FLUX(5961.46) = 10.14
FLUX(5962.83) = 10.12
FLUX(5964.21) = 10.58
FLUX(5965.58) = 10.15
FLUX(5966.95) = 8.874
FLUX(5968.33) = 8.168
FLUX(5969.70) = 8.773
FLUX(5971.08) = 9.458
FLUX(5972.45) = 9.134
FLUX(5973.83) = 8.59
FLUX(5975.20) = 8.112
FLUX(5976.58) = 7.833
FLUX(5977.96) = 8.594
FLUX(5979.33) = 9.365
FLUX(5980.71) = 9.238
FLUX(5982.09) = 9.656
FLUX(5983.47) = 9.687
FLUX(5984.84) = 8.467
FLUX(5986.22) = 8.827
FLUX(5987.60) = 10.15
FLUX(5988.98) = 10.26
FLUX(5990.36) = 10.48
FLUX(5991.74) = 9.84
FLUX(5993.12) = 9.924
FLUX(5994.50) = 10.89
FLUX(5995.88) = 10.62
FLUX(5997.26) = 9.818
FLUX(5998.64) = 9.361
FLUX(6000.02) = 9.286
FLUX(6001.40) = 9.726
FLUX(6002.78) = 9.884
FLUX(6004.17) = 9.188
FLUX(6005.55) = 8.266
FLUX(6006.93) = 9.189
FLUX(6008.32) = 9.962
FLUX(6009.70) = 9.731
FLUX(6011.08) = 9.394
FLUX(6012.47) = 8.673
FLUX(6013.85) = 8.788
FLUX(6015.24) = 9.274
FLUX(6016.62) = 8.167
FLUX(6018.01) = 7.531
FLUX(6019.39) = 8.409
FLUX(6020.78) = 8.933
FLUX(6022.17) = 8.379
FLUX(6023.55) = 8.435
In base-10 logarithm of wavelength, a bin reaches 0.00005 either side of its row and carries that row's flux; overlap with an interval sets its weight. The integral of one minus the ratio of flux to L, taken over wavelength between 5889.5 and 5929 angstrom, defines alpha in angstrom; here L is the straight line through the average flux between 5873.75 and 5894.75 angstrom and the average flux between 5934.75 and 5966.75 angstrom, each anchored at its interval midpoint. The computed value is 2.03 angstrom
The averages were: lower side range 8.88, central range 8.75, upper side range 9.77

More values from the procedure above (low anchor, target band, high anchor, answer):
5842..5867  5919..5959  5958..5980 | -1.1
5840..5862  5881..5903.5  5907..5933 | 1.4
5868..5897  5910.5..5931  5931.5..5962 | 0.9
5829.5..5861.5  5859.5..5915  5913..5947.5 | 1.4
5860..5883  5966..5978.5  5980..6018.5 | 1.1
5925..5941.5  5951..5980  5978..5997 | 0.6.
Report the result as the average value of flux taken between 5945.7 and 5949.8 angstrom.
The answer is 8.44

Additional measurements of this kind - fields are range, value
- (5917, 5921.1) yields 9.02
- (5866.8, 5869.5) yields 10.3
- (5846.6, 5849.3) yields 10.5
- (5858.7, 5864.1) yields 8.74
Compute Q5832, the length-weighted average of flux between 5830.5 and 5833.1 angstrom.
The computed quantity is 6.57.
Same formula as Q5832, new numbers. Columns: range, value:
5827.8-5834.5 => 7.25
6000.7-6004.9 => 9.58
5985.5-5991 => 9.91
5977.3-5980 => 9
